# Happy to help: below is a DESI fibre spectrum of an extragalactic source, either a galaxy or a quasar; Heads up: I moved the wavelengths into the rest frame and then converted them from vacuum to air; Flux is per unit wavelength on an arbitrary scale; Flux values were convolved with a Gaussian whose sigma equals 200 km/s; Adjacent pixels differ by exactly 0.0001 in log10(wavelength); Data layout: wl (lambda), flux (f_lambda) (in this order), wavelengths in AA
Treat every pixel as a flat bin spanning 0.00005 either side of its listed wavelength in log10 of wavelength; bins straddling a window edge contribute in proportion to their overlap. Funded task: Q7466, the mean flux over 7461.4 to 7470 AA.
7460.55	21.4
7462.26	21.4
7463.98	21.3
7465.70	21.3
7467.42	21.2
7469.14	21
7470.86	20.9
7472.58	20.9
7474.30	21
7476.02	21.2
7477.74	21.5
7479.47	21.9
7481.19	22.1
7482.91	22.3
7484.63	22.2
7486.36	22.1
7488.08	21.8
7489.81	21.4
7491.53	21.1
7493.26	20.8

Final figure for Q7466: 21.3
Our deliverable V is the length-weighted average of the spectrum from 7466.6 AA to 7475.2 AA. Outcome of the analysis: 21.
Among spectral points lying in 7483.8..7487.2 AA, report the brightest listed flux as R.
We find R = 22.2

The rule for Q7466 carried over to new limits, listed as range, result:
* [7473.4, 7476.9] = 21.1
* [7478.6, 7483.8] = 22.1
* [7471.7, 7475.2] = 21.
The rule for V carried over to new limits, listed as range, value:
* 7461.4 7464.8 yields 21.4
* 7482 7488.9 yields 22.1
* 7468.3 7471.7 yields 21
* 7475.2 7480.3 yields 21.5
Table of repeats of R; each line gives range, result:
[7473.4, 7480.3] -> 21.9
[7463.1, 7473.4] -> 21.3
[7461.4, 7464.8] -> 21.4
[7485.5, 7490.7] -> 22.1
